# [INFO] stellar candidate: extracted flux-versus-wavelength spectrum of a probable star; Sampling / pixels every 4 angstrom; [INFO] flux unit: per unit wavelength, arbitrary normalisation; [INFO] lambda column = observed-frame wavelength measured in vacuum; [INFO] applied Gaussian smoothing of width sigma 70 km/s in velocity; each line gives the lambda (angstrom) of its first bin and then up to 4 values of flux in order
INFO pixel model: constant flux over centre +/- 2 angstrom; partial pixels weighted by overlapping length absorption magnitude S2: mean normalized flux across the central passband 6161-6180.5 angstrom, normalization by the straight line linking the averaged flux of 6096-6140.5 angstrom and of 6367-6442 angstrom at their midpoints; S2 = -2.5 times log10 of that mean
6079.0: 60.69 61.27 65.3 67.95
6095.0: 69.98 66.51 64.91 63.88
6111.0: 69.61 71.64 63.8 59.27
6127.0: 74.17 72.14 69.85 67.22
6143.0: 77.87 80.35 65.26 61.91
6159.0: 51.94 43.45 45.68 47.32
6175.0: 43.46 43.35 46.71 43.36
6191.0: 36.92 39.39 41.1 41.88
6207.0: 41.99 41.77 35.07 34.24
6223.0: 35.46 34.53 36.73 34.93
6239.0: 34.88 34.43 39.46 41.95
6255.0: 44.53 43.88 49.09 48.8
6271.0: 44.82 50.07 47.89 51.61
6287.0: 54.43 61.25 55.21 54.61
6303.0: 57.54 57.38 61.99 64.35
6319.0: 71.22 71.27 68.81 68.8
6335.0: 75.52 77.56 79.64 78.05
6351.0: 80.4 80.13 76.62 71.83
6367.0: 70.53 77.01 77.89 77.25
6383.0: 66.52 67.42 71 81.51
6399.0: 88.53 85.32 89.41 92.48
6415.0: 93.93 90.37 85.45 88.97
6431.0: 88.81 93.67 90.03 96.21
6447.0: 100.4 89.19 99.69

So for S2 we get 0.50 mag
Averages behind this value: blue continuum 67.6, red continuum 83.5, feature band 44.7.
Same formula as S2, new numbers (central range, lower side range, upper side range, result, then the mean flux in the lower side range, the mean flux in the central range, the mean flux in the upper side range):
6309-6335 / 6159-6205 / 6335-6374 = 0.03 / 43.4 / 68.3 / 76.8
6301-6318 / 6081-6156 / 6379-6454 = 0.29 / 68.1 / 61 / 86.5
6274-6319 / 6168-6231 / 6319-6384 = 0.10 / 40.4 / 56.8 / 74.9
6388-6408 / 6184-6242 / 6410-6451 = 0.02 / 38.1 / 82.1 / 91.9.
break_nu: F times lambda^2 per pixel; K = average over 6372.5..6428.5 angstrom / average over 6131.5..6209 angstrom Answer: 1.70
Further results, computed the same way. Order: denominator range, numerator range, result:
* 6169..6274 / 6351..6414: 2.02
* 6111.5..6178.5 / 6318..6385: 1.29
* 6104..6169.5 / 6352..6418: 1.33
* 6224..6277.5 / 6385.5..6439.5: 2.20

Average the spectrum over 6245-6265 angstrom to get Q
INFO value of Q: 43.8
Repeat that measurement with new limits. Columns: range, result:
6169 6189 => 44.8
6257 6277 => 47.3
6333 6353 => 78.2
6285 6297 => 57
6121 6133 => 68.5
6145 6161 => 64.9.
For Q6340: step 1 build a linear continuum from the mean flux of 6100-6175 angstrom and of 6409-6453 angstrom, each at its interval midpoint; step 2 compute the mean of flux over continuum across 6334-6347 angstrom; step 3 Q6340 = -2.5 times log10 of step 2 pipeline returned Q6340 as 0.07 mag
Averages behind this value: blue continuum 63.4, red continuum 91.8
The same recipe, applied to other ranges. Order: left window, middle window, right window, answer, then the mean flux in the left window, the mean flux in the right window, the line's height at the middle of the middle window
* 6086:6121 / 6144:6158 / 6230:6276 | -0.160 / 67.1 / 41.9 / 59.1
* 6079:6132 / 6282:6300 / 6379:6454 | 0.373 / 66.6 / 86.5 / 78.5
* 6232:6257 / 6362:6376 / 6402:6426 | 0.026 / 38.3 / 89.6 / 76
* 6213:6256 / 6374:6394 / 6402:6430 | 0.113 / 36.8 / 89.5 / 80.2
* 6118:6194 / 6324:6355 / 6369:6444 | 0.018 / 57.3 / 84.1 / 77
